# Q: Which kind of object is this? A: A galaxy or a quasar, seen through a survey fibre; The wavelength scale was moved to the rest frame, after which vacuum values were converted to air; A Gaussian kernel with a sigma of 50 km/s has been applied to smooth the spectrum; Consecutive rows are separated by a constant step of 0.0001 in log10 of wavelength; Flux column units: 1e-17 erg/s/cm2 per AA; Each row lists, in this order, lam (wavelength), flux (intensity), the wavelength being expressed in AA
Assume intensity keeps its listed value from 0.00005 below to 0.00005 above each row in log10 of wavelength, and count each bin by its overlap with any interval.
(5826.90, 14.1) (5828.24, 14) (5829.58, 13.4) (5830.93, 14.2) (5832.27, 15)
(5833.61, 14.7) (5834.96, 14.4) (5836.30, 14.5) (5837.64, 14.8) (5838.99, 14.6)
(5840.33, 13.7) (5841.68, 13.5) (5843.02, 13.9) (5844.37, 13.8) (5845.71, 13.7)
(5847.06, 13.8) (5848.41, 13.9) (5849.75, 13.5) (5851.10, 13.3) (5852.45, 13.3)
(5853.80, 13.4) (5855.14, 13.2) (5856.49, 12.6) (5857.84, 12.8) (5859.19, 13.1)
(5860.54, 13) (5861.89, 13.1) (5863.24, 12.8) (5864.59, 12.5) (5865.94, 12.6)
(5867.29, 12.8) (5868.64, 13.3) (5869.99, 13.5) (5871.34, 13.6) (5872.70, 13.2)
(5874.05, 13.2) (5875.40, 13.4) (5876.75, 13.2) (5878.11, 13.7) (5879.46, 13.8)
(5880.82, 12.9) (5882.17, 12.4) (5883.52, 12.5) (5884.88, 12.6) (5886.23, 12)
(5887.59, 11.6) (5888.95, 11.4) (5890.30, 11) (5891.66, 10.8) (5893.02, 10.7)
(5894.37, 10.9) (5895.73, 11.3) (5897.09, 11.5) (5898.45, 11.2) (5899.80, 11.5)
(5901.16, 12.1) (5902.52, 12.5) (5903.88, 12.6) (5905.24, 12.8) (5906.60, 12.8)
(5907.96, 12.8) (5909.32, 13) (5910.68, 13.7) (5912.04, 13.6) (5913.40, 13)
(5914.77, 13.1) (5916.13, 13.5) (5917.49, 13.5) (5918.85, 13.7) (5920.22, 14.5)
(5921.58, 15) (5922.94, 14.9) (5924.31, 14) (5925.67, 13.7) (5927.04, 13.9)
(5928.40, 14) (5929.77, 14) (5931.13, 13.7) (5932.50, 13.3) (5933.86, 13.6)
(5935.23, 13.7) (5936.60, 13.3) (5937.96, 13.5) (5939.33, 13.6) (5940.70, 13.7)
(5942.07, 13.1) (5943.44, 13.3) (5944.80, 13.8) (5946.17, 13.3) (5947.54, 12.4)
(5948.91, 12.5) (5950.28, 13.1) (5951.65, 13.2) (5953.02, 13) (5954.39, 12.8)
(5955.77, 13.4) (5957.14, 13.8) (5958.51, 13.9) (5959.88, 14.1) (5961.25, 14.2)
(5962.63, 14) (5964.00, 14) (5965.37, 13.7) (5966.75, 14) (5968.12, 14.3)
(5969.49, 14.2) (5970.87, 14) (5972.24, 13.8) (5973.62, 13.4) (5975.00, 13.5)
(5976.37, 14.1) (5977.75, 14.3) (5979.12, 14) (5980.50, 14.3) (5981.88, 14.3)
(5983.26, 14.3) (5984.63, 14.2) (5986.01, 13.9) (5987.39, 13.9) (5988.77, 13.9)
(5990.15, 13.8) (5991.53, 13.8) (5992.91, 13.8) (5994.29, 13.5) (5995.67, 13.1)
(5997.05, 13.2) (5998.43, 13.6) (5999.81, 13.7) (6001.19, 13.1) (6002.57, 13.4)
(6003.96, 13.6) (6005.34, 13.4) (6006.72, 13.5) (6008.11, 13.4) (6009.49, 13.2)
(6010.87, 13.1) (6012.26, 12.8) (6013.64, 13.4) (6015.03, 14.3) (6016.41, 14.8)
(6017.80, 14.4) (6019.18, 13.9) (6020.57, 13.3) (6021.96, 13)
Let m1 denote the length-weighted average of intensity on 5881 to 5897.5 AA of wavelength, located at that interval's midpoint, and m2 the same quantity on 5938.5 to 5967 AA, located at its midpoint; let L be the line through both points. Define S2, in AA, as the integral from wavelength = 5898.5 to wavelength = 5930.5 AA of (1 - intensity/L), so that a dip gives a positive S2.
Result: -2.6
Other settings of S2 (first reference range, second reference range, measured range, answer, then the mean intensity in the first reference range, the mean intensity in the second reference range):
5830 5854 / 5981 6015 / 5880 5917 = 4.3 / 14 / 13.6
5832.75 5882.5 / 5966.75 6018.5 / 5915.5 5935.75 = -0.5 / 13.5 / 13.8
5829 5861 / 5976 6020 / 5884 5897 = 2.2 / 13.8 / 13.7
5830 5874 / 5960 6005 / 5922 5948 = 0.2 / 13.6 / 13.8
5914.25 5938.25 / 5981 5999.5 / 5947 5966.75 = 0.5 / 13.8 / 13.8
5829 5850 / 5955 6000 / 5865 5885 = 1.3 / 14.1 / 13.9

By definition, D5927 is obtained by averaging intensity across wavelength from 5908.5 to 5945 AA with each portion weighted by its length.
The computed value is 13.7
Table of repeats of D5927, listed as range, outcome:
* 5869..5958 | 13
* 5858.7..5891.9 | 12.7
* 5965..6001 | 13.9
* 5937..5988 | 13.7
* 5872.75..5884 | 13.2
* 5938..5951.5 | 13.2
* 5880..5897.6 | 11.7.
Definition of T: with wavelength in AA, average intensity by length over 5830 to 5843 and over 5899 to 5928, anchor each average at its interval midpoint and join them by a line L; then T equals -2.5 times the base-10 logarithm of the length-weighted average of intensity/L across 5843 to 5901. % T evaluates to 0.10 mag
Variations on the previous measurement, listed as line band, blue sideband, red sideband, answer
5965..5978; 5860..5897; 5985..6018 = -0.05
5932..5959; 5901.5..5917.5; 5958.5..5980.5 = 0.02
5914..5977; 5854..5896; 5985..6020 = -0.04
